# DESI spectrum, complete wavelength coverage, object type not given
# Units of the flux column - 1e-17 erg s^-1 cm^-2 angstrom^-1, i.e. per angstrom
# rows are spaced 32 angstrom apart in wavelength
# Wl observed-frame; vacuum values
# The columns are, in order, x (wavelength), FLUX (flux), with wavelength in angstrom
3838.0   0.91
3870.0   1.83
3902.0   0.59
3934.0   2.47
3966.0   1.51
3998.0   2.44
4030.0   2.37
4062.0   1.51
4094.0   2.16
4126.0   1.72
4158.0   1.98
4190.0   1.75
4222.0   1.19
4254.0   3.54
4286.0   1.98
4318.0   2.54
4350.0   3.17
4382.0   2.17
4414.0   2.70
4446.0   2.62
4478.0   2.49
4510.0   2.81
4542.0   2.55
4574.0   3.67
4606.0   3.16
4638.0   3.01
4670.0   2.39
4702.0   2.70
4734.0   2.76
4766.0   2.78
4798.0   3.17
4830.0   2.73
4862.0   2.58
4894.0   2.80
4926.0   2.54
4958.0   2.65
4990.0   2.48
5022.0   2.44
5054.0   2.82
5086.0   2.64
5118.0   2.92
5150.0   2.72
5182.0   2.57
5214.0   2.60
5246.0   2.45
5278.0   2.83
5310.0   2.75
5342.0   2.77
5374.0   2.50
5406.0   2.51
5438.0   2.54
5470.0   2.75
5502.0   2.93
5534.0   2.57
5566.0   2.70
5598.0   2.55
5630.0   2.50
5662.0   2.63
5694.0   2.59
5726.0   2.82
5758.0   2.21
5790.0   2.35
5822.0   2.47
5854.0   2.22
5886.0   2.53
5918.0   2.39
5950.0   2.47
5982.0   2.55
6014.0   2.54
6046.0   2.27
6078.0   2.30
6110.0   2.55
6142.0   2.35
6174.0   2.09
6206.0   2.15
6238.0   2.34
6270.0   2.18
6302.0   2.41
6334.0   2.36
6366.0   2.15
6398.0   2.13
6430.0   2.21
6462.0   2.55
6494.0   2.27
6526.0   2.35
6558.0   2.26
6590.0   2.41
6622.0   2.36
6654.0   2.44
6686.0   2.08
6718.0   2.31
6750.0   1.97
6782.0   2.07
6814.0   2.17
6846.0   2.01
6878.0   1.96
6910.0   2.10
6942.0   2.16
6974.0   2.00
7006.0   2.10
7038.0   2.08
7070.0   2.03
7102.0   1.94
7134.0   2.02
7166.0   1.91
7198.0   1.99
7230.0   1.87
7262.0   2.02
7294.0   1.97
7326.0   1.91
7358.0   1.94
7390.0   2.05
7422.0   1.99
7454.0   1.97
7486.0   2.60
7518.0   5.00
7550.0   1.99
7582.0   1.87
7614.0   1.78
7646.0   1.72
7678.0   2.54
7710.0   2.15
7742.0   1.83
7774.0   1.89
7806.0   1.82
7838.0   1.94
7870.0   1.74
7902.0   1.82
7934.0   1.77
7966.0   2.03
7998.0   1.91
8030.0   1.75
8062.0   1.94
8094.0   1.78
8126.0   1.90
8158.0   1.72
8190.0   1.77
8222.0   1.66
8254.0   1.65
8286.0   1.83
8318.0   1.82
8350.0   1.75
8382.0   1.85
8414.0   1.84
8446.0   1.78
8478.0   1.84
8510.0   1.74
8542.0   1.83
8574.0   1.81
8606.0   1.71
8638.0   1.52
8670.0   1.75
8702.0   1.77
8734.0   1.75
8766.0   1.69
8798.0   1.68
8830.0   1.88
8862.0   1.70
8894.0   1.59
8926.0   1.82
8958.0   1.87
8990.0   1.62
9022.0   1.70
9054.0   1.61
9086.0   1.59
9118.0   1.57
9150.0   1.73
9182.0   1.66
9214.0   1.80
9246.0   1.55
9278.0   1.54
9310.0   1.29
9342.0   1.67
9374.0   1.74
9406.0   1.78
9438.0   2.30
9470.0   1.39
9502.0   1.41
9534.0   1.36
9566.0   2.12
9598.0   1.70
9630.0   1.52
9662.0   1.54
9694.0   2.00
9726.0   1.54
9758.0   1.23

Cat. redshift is 0.143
